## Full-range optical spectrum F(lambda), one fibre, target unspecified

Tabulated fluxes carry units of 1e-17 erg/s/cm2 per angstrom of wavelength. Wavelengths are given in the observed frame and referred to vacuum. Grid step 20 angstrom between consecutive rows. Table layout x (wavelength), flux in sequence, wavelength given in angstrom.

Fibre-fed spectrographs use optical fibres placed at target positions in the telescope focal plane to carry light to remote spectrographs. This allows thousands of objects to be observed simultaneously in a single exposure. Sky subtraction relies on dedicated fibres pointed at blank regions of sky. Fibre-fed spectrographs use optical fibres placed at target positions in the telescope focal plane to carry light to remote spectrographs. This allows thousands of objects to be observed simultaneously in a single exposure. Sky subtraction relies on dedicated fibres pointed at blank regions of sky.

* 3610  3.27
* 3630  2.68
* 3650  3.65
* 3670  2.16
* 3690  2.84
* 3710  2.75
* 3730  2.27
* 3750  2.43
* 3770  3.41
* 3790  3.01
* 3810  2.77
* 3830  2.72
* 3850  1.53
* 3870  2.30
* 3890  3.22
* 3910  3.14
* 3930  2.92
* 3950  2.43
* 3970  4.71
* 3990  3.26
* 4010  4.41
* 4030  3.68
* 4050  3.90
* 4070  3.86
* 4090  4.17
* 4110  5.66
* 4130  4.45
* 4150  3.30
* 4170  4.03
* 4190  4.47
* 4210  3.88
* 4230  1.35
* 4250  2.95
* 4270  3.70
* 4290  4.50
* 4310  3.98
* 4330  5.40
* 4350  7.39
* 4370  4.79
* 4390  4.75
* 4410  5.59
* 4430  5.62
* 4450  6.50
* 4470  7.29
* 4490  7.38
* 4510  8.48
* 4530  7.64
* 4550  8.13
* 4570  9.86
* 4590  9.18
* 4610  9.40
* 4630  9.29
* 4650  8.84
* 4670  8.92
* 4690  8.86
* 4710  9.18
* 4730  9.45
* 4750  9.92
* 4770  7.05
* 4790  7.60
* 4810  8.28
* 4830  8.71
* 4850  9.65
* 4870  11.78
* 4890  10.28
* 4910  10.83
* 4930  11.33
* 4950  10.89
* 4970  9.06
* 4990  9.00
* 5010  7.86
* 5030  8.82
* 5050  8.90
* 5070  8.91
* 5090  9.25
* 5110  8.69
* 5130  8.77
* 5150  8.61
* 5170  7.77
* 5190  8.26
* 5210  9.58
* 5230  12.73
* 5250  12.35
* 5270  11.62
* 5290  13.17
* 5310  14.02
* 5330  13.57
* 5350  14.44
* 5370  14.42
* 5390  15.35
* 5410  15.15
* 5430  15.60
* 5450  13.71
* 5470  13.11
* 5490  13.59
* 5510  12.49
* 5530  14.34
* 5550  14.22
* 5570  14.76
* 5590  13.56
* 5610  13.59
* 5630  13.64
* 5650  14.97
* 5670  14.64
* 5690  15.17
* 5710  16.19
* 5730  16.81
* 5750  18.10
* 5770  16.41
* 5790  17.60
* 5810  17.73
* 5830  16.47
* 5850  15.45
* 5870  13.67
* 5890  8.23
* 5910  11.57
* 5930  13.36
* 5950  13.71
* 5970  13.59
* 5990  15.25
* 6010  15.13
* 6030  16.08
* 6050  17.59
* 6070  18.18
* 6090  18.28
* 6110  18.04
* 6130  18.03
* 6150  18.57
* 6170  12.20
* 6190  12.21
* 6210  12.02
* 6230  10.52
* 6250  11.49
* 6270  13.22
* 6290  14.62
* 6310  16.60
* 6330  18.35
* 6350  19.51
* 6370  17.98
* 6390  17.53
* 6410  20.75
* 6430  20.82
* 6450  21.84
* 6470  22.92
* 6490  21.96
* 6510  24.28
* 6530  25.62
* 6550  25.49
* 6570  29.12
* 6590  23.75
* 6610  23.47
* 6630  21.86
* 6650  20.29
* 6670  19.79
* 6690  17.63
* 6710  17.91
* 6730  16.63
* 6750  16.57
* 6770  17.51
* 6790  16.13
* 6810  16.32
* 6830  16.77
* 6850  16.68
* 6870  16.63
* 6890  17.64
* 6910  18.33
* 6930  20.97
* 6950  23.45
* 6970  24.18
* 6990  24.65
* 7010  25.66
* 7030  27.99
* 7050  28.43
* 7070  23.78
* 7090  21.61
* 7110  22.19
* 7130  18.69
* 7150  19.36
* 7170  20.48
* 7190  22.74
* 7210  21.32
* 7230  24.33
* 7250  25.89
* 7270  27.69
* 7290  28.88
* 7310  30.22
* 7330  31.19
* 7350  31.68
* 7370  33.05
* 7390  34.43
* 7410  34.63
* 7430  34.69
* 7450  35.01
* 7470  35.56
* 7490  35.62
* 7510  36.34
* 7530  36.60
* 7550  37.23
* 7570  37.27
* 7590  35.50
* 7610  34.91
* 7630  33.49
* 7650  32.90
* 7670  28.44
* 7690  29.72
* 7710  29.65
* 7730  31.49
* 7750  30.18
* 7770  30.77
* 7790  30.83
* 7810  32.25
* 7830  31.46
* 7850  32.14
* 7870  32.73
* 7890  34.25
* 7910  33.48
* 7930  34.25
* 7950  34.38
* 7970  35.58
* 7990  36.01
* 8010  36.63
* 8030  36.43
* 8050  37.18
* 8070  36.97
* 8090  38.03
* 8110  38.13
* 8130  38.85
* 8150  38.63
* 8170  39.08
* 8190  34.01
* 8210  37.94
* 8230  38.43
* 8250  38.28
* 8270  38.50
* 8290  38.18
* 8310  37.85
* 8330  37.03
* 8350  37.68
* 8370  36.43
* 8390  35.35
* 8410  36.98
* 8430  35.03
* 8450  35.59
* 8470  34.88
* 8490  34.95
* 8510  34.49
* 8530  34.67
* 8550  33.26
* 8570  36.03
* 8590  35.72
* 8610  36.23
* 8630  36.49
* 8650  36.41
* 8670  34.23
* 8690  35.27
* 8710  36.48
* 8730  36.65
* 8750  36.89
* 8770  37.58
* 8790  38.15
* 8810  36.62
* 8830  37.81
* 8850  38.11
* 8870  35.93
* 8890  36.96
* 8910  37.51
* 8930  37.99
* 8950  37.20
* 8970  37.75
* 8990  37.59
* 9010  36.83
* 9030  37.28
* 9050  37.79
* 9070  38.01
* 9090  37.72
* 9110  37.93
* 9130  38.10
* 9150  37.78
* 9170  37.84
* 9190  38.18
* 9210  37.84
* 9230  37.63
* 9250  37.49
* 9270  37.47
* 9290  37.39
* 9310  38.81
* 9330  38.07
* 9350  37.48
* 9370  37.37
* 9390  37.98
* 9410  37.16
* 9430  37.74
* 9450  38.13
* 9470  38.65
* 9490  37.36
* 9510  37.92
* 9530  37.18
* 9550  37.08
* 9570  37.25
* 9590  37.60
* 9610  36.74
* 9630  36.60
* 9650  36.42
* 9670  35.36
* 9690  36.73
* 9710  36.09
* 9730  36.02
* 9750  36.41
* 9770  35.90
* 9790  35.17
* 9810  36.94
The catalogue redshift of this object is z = 0.000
